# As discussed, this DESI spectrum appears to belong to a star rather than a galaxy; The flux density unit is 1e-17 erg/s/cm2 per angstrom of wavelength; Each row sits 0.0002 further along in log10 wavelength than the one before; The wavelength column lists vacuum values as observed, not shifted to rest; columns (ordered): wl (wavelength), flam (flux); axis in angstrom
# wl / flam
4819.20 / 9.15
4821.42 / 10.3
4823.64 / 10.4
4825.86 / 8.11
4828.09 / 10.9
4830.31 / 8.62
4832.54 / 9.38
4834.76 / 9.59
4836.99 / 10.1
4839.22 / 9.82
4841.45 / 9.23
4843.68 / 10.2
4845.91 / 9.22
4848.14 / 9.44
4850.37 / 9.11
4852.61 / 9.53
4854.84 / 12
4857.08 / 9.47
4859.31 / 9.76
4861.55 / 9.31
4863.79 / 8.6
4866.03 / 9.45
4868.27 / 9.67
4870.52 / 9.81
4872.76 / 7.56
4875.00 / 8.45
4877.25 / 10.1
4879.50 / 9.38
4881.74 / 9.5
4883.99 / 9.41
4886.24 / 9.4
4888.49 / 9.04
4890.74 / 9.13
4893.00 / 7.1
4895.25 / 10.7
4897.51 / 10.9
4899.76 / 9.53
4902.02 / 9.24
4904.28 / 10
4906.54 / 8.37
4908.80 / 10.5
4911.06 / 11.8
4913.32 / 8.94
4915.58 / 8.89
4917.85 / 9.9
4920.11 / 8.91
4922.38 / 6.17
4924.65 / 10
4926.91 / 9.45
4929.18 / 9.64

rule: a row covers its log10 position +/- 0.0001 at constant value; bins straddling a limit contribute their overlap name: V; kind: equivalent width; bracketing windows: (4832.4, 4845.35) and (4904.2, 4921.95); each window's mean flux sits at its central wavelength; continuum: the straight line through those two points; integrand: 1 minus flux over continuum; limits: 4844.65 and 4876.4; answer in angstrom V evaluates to 0.9 angstrom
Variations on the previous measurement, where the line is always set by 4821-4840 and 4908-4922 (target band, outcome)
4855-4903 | 1.35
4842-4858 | -0.30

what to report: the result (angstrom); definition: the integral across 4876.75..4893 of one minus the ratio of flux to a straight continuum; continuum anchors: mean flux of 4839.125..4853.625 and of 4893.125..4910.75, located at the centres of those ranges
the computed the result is 0.8 angstrom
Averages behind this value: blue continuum 9.48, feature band 9.23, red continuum 9.82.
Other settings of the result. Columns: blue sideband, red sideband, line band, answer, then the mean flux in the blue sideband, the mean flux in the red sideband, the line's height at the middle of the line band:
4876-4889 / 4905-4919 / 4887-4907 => 0.5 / 9.48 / 9.74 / 9.61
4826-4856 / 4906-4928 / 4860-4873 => 0.5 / 9.72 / 9.32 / 9.59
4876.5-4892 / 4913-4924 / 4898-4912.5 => -1.7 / 9.39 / 8.59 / 8.9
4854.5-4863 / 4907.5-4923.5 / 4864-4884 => 1.1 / 9.91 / 9.29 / 9.74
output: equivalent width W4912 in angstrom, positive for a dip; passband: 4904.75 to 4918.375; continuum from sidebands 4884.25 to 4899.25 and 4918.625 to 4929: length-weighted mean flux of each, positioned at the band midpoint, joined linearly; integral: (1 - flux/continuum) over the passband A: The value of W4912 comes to -1.1 angstrom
